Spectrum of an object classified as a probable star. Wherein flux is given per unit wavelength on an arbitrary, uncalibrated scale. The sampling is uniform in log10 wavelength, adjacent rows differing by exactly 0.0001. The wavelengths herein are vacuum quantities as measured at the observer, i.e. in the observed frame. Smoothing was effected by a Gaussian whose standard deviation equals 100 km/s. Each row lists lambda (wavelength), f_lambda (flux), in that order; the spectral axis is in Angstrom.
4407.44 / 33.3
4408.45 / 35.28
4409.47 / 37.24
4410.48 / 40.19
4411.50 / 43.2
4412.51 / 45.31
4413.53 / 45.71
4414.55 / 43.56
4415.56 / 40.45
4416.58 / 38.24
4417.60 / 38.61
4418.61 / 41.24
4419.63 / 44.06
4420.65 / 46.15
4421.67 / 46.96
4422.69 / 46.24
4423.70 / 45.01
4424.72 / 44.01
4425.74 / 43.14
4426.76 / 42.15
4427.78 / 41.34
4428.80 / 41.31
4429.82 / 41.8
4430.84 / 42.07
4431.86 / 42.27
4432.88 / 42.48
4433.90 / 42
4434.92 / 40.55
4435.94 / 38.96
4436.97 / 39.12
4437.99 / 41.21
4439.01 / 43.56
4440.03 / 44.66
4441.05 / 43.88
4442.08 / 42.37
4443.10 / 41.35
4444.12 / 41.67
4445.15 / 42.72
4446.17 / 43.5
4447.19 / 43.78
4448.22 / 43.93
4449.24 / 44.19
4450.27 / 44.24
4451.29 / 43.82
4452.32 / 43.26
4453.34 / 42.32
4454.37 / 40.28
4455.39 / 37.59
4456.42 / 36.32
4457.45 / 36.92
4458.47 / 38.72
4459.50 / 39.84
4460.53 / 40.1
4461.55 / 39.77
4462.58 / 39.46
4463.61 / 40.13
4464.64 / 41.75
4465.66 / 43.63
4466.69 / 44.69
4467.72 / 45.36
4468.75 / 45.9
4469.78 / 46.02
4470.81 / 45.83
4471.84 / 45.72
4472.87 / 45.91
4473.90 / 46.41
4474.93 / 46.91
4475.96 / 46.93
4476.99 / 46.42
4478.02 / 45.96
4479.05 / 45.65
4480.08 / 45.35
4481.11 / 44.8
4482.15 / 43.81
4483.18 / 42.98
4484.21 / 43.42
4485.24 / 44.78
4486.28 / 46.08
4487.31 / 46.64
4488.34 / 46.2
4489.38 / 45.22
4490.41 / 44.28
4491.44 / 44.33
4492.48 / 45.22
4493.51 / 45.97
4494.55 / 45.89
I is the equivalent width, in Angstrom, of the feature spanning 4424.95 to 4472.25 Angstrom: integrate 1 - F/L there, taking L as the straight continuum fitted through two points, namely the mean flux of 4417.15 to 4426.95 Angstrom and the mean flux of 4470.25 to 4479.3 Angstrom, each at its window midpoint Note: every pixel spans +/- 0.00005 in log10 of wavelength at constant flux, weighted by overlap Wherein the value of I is 3.11 Angstrom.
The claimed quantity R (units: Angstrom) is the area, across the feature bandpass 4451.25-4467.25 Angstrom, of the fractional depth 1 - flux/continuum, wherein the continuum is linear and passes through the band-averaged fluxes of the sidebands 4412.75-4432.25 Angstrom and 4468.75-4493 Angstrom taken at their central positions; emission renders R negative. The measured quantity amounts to 1.5 Angstrom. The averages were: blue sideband 42.9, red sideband 45.4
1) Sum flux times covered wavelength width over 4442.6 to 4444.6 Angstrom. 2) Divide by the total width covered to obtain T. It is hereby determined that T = 41.6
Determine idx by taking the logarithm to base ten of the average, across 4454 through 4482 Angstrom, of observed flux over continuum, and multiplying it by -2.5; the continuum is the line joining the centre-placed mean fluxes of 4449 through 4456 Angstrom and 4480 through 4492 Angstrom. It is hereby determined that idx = 0.01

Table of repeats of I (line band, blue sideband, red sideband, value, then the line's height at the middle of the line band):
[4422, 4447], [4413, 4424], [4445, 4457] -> 0.2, 42.7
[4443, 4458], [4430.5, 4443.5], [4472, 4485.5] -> 0.4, 43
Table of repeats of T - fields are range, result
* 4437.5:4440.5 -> 43.2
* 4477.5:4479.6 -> 45.9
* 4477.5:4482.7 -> 45.1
